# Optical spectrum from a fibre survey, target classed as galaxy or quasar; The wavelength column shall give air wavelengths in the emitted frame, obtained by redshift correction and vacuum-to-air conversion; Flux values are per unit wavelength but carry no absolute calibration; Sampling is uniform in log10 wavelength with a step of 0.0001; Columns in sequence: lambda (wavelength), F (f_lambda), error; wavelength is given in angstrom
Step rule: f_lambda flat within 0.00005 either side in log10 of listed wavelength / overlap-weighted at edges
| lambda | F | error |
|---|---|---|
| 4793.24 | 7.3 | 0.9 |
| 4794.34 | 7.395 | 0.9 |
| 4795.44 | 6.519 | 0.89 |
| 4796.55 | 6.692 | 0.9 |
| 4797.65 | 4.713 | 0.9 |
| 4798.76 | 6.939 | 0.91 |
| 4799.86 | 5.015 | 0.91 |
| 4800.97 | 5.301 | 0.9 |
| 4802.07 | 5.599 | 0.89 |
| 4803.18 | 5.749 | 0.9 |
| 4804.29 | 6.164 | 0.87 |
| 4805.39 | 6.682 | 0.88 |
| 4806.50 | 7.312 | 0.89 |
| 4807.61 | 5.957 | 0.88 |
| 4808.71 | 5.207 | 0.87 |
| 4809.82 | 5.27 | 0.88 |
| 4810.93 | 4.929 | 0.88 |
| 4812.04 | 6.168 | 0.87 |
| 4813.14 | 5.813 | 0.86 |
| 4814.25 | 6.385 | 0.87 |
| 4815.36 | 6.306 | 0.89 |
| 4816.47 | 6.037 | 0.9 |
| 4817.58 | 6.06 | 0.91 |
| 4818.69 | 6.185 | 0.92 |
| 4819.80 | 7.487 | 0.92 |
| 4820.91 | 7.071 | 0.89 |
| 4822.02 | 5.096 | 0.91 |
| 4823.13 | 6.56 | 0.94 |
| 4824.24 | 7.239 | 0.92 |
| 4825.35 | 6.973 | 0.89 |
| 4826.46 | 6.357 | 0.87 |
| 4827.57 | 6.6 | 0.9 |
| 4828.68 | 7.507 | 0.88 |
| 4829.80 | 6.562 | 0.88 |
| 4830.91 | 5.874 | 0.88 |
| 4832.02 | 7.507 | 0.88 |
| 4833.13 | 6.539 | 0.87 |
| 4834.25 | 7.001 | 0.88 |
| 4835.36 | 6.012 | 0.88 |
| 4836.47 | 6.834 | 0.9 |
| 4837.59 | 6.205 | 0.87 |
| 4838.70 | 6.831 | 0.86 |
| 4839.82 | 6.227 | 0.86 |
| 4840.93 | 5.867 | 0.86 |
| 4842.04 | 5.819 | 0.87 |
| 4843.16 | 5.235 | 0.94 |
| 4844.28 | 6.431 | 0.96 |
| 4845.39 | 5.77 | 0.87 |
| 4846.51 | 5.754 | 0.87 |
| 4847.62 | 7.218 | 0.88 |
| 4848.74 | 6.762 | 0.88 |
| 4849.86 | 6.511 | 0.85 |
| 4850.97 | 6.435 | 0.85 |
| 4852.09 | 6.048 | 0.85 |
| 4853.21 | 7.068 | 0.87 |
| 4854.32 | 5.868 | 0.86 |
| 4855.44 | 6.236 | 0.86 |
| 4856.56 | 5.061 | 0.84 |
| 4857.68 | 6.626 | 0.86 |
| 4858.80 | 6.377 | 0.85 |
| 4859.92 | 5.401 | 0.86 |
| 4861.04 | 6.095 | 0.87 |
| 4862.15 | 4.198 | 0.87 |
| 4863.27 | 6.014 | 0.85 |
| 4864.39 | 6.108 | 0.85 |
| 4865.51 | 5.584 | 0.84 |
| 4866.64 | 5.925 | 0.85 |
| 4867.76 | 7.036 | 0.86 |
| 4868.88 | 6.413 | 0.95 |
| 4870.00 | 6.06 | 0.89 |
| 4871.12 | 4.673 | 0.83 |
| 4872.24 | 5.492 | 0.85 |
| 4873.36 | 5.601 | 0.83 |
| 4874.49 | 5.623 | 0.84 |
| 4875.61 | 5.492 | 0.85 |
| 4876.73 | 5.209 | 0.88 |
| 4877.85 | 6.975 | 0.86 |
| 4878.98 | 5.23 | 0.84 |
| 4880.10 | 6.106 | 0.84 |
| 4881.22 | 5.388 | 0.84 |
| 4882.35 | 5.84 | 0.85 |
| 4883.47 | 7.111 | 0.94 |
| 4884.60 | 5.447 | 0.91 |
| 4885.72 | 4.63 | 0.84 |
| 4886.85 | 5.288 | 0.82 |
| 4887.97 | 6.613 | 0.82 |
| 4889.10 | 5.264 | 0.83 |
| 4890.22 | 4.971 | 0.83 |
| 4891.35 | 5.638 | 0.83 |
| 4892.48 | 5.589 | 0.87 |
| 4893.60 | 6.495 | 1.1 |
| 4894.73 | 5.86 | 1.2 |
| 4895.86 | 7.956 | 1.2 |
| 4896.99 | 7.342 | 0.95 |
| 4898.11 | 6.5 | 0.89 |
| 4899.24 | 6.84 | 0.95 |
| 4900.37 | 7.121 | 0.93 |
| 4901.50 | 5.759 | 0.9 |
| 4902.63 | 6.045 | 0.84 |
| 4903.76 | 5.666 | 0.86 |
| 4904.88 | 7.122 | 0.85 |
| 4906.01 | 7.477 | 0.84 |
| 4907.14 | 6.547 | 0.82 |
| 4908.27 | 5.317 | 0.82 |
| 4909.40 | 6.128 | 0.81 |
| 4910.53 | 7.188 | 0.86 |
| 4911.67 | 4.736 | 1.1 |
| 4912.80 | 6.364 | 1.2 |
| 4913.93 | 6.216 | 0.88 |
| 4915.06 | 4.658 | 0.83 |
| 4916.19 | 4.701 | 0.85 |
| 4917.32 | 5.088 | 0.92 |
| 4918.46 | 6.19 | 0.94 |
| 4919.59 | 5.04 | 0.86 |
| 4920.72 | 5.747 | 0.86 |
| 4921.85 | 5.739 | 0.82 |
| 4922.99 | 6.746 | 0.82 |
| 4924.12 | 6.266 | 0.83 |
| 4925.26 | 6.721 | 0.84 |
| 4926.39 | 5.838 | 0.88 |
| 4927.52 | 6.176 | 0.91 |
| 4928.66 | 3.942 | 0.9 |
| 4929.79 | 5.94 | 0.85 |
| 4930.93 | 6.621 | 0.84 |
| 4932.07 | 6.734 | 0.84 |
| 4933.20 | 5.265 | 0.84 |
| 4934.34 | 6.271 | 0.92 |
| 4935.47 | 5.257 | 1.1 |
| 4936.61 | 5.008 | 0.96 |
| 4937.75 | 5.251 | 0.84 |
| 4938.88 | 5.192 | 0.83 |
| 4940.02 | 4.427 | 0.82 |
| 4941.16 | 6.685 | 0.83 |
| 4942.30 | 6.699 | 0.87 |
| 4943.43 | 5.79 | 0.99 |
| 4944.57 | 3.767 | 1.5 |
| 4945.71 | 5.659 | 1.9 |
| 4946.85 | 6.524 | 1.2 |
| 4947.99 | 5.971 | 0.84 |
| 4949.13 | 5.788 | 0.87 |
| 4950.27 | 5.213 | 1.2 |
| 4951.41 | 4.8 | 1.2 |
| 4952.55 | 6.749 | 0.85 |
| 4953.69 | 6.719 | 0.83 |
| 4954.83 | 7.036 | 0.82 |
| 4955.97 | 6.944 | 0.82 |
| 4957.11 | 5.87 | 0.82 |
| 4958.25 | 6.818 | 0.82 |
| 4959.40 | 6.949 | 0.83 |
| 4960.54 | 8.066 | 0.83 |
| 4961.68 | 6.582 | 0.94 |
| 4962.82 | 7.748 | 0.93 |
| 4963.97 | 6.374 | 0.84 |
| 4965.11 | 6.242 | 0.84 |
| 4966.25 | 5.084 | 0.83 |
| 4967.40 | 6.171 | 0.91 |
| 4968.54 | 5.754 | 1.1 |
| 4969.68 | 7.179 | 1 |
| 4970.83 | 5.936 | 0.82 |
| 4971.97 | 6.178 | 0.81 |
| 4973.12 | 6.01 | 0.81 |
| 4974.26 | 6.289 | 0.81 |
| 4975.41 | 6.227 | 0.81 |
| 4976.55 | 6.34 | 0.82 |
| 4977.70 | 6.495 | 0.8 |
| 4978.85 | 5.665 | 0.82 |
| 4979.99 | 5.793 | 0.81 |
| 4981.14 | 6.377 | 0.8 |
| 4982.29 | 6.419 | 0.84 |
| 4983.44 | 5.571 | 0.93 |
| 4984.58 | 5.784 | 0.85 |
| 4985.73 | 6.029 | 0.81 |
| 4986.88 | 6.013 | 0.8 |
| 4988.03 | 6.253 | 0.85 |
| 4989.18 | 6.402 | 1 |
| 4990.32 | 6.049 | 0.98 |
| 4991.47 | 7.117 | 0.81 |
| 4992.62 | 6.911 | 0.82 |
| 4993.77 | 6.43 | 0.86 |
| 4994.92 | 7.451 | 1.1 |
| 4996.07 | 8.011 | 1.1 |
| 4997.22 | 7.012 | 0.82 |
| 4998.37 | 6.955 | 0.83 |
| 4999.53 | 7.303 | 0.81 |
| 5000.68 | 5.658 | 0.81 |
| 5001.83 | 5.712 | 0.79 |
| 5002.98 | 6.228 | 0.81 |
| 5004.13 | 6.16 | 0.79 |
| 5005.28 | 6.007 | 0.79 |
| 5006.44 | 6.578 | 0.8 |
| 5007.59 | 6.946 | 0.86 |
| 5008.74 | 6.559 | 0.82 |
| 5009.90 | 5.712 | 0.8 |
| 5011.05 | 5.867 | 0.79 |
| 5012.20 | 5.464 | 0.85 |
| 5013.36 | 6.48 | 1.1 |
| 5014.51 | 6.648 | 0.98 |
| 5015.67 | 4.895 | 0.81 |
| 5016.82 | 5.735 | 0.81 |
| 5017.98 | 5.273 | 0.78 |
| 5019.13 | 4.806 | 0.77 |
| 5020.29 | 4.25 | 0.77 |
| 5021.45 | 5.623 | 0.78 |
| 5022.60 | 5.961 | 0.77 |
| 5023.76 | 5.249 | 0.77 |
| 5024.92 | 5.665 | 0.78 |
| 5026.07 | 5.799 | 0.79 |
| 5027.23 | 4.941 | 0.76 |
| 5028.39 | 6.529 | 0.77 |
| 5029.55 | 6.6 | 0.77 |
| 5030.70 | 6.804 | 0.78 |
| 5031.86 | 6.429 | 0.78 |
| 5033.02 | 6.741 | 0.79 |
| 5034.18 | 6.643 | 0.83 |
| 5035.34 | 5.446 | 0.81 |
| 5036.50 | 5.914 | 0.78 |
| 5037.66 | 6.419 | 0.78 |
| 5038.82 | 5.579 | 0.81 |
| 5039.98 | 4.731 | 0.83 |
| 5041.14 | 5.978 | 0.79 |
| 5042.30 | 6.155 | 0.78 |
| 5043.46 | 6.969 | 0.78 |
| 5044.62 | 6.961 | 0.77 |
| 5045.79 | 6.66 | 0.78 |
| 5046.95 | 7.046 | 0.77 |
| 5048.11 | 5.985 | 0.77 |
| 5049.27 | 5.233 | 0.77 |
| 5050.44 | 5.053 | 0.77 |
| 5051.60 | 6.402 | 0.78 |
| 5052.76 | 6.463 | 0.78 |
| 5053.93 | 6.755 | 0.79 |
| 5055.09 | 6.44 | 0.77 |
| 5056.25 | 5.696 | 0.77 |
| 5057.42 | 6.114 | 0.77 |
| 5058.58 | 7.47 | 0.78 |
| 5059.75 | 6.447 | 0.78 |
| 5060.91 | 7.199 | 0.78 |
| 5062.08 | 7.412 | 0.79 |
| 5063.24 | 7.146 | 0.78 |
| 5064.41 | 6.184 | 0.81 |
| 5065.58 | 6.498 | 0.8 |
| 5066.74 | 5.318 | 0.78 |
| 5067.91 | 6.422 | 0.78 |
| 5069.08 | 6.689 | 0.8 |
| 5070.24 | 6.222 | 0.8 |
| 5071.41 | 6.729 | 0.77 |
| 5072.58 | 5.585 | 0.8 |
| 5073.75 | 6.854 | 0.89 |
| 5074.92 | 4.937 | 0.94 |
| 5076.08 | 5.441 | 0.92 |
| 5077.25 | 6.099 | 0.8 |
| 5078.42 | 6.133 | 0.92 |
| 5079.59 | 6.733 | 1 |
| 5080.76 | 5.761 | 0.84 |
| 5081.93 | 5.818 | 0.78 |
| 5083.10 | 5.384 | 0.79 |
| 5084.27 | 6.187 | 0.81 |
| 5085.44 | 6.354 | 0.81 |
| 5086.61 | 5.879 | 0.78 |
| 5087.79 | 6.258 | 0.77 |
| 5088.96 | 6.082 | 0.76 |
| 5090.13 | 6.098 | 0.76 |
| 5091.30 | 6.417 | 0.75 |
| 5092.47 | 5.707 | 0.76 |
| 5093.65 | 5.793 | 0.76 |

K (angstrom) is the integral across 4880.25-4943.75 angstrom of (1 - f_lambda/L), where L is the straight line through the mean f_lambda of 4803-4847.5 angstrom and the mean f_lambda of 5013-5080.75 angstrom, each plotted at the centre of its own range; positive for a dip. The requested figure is 2.96 angstrom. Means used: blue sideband 6.3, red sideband 6.11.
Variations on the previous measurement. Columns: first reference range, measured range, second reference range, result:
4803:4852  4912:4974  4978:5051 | 2.3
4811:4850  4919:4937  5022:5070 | 1.4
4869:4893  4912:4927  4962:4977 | 0.4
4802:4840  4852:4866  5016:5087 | 0.9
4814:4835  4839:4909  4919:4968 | 3.4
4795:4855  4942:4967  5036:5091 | 0.0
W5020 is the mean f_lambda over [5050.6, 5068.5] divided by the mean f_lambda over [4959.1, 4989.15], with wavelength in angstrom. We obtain 1.0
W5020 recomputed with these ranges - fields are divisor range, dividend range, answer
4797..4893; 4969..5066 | 1.03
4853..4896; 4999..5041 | 1.02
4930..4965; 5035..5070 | 1.03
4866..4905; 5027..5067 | 1.05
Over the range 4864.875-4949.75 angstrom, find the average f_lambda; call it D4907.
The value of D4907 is 5.89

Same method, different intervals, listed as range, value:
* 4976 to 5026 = 6.13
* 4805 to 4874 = 6.2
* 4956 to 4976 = 6.45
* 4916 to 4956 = 5.79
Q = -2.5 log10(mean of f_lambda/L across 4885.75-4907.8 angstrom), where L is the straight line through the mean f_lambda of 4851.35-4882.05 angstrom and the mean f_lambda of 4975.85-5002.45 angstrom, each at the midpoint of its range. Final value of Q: -0.050 mag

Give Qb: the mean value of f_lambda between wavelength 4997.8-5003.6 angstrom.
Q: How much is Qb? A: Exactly 6.37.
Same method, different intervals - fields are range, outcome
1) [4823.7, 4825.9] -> 7.11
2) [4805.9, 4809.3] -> 6.15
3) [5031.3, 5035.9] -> 6.31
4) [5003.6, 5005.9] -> 6.08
